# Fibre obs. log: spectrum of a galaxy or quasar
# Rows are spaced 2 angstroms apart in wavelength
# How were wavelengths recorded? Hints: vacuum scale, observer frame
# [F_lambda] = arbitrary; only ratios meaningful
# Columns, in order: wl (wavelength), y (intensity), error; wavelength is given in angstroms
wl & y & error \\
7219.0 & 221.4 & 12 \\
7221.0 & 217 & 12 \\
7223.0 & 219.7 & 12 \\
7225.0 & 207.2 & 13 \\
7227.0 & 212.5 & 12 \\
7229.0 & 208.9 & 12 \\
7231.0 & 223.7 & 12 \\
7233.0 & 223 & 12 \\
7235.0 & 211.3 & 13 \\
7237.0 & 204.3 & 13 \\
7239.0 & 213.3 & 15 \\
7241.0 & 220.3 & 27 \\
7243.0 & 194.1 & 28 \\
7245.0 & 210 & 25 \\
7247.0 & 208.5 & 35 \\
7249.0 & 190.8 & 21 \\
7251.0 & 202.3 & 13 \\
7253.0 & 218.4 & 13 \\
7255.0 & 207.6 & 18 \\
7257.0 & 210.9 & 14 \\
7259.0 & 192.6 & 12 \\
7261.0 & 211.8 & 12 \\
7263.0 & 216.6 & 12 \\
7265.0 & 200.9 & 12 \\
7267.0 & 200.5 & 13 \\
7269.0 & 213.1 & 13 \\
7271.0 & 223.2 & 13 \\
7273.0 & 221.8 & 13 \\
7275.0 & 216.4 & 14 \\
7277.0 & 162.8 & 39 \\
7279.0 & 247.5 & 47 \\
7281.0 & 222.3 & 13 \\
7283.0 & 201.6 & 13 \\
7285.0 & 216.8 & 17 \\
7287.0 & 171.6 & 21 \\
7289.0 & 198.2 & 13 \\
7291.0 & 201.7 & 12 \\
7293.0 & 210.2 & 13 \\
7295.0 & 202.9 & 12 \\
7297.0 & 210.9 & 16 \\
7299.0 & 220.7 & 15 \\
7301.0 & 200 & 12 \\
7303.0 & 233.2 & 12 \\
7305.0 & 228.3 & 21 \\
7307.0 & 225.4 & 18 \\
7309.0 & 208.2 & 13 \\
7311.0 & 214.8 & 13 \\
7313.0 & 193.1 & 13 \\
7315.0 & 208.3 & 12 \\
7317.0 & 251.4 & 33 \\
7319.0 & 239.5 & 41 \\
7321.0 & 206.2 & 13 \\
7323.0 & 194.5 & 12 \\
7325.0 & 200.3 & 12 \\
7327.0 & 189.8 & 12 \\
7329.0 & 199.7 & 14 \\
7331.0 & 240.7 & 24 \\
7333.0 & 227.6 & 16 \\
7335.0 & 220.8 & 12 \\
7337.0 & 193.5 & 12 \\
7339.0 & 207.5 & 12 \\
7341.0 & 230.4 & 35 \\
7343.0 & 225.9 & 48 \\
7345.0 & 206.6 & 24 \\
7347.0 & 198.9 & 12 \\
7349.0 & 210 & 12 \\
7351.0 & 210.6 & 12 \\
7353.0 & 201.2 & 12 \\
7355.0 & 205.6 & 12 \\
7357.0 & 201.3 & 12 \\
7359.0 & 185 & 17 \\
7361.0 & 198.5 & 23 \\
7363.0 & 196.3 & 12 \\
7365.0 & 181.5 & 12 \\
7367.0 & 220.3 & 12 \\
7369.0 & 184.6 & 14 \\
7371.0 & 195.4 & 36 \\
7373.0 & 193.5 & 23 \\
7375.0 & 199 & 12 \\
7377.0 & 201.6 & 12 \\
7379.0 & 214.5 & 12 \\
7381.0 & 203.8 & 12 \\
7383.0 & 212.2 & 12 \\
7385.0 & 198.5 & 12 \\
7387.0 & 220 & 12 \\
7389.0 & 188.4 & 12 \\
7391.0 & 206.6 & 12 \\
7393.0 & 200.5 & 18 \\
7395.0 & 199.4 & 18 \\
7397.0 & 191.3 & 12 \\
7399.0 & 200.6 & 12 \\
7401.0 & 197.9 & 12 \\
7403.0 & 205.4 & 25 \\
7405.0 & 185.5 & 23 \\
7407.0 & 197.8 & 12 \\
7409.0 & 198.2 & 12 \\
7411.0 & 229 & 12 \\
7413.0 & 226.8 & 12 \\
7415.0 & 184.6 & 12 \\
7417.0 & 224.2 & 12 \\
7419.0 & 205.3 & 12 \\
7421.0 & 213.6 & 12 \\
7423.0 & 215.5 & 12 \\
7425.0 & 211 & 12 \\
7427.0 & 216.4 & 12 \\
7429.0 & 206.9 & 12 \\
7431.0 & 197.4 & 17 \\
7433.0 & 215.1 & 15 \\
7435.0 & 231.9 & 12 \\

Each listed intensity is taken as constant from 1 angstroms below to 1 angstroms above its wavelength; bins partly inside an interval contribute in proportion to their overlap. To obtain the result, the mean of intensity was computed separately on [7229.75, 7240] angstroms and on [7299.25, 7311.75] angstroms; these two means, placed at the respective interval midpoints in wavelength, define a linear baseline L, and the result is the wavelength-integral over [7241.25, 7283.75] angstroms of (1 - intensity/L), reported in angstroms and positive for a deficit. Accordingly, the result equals 1.5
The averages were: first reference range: 215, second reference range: 219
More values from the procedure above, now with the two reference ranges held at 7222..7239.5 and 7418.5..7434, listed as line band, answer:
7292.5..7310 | -0.3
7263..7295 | 0.8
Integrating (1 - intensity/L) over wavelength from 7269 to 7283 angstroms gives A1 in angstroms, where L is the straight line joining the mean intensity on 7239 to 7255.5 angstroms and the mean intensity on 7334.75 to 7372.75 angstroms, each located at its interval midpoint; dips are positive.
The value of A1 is -0.6 angstroms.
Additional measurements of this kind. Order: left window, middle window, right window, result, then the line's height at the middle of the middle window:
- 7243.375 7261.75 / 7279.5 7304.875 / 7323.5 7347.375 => -0.1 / 208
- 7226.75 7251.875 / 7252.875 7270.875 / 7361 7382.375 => -0.1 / 208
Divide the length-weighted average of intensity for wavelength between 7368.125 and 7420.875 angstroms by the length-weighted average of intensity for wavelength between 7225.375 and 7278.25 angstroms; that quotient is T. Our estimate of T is 1.0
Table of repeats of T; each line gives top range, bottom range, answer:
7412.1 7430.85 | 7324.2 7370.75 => 1.02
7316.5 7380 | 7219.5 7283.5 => 0.98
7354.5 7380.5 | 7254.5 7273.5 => 0.95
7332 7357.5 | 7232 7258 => 1.01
